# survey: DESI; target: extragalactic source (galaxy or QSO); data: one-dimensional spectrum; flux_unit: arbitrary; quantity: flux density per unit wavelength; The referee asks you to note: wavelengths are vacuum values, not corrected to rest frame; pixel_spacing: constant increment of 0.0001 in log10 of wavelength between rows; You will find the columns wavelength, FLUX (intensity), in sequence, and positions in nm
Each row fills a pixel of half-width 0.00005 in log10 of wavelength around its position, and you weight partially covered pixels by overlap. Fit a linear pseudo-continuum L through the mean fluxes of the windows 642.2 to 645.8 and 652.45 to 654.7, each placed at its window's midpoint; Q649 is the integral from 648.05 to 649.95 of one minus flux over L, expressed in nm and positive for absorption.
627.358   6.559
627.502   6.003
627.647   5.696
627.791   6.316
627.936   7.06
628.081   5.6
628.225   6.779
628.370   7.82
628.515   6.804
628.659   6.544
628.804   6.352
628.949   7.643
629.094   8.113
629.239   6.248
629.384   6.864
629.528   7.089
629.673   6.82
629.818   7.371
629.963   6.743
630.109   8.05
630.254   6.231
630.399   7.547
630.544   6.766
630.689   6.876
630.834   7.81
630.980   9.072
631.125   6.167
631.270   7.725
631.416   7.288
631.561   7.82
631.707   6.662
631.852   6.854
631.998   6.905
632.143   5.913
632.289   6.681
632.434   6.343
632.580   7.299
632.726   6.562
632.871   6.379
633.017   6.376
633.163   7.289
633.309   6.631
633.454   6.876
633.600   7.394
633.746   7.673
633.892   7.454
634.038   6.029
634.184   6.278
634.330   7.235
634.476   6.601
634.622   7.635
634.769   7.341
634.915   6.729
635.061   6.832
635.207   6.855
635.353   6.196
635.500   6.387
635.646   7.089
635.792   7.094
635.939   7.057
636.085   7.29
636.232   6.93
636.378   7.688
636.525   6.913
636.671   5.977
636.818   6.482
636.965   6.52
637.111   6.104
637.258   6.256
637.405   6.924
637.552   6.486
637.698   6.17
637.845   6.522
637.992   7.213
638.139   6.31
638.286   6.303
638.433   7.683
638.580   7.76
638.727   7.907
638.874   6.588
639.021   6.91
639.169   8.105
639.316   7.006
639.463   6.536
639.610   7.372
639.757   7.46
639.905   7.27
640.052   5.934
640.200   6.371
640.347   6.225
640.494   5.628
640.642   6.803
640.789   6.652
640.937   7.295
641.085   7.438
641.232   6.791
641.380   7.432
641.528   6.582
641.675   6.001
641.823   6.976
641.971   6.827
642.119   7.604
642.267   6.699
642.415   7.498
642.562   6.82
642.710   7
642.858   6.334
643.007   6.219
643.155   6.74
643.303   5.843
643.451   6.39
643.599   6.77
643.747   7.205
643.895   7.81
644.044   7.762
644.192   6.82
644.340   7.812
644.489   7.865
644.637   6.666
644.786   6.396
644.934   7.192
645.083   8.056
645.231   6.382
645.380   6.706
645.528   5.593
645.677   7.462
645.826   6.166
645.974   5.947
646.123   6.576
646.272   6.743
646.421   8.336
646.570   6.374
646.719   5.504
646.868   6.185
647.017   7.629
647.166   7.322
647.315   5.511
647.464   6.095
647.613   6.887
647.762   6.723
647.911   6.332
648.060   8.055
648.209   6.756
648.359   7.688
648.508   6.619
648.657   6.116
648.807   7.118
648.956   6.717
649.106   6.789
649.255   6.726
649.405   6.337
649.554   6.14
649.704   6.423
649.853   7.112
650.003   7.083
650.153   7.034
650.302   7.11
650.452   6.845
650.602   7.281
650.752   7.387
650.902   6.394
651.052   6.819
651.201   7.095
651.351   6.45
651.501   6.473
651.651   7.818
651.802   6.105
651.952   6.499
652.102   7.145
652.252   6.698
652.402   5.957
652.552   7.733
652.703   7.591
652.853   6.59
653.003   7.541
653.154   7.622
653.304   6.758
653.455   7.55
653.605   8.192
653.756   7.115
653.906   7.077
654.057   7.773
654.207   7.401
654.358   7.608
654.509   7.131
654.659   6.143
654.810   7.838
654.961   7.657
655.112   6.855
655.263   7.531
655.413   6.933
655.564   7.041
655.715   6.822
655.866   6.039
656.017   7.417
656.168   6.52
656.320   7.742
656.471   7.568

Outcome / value 0.093 nm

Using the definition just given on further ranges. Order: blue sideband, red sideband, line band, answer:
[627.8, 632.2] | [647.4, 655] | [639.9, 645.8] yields 0.14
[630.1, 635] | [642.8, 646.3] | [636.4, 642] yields 0.09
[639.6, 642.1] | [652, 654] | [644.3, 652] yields 0.25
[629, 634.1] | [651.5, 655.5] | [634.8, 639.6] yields 0.15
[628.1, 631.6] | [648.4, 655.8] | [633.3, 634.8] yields 0.02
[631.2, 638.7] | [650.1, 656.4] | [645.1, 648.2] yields 0.15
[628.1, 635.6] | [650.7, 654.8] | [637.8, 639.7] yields -0.03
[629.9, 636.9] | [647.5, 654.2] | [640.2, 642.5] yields 0.05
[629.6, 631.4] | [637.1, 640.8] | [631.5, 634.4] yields 0.12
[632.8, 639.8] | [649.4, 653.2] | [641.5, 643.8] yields 0.06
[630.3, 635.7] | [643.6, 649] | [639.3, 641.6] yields 0.04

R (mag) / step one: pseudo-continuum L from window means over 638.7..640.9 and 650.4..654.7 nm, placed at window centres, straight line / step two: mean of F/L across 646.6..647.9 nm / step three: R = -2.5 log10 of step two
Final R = 0.08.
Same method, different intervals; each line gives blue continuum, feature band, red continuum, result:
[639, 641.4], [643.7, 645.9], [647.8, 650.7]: -0.029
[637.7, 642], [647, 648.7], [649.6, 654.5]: 0.032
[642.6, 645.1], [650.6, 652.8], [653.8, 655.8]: 0.040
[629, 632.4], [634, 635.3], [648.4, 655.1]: 0.037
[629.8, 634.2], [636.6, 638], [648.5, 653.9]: 0.090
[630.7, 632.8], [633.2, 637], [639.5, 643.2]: 0.012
